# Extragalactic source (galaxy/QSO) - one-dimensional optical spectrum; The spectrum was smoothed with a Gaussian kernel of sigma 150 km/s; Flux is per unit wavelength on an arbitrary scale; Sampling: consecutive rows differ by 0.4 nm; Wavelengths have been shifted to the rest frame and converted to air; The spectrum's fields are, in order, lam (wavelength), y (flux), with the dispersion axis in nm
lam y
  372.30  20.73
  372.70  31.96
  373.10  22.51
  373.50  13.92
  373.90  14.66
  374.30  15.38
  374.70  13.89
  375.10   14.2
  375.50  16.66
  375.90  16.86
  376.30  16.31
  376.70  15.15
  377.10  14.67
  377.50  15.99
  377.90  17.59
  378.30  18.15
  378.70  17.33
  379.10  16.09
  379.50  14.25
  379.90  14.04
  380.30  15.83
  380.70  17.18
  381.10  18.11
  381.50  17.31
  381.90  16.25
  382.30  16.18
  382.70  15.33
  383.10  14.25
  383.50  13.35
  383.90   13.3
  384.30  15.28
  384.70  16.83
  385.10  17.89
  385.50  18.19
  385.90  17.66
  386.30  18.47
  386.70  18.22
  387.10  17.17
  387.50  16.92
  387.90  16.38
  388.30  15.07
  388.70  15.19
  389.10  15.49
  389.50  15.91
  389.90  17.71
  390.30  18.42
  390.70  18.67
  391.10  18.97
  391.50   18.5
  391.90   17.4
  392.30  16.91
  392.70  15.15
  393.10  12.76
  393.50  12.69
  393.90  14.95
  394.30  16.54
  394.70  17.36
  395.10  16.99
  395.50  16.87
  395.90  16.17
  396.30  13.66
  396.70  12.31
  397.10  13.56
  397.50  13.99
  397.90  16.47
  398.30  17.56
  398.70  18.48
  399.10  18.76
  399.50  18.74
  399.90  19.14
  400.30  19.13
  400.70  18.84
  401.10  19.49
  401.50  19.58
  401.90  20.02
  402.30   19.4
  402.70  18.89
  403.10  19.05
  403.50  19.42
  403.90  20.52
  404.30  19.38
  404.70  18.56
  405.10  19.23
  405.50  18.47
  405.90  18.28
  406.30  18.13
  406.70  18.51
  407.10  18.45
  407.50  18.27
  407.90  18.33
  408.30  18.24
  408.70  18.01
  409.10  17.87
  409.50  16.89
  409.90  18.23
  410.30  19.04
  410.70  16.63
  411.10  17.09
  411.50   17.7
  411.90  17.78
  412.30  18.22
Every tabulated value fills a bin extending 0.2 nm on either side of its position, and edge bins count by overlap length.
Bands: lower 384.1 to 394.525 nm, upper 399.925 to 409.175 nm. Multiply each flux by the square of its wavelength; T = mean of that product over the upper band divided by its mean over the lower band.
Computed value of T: 1.2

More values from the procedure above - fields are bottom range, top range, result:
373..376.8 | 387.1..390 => 1.10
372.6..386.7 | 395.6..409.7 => 1.23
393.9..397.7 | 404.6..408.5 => 1.28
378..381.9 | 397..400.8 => 1.17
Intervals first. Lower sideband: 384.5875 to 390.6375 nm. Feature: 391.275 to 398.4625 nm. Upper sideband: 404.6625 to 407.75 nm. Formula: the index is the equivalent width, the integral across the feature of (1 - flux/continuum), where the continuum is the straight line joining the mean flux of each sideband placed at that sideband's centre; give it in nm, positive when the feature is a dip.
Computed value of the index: 0.84 nm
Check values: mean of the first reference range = 17.1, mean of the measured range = 15.5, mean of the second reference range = 18.5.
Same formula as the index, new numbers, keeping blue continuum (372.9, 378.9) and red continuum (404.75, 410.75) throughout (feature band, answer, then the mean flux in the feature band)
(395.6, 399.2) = 0.403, 15.6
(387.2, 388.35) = 0.041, 16.4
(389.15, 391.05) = -0.055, 17.6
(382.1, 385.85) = 0.230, 15.7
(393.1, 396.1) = 0.288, 15.7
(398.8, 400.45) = -0.112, 18.9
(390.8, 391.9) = -0.083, 18.5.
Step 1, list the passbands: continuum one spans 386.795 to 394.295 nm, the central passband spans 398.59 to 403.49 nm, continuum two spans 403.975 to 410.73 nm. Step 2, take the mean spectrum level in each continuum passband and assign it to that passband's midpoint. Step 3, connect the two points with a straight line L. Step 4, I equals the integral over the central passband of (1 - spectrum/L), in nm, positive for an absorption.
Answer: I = -0.429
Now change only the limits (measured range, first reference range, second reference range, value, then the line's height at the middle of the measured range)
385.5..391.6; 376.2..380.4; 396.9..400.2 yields -0.26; 16.6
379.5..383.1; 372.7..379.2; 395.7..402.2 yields 0.17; 16.8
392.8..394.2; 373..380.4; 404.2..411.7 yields 0.27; 17.1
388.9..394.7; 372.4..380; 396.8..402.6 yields 0.38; 17.6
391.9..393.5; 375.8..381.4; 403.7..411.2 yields 0.21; 17.3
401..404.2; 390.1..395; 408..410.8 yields -0.40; 17.4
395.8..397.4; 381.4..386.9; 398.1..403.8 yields 0.40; 18.3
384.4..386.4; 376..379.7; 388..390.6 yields -0.16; 16.3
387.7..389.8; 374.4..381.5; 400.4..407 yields 0.20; 17.3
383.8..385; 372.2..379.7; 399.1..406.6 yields 0.15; 17.7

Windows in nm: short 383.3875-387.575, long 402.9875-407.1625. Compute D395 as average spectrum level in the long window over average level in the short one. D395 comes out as 1.1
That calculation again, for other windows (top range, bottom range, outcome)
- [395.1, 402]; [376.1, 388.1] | 1.05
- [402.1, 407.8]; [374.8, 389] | 1.17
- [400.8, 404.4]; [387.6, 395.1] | 1.19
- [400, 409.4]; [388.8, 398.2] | 1.18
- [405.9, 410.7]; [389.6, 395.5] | 1.09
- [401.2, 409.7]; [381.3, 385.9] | 1.18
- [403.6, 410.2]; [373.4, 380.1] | 1.18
